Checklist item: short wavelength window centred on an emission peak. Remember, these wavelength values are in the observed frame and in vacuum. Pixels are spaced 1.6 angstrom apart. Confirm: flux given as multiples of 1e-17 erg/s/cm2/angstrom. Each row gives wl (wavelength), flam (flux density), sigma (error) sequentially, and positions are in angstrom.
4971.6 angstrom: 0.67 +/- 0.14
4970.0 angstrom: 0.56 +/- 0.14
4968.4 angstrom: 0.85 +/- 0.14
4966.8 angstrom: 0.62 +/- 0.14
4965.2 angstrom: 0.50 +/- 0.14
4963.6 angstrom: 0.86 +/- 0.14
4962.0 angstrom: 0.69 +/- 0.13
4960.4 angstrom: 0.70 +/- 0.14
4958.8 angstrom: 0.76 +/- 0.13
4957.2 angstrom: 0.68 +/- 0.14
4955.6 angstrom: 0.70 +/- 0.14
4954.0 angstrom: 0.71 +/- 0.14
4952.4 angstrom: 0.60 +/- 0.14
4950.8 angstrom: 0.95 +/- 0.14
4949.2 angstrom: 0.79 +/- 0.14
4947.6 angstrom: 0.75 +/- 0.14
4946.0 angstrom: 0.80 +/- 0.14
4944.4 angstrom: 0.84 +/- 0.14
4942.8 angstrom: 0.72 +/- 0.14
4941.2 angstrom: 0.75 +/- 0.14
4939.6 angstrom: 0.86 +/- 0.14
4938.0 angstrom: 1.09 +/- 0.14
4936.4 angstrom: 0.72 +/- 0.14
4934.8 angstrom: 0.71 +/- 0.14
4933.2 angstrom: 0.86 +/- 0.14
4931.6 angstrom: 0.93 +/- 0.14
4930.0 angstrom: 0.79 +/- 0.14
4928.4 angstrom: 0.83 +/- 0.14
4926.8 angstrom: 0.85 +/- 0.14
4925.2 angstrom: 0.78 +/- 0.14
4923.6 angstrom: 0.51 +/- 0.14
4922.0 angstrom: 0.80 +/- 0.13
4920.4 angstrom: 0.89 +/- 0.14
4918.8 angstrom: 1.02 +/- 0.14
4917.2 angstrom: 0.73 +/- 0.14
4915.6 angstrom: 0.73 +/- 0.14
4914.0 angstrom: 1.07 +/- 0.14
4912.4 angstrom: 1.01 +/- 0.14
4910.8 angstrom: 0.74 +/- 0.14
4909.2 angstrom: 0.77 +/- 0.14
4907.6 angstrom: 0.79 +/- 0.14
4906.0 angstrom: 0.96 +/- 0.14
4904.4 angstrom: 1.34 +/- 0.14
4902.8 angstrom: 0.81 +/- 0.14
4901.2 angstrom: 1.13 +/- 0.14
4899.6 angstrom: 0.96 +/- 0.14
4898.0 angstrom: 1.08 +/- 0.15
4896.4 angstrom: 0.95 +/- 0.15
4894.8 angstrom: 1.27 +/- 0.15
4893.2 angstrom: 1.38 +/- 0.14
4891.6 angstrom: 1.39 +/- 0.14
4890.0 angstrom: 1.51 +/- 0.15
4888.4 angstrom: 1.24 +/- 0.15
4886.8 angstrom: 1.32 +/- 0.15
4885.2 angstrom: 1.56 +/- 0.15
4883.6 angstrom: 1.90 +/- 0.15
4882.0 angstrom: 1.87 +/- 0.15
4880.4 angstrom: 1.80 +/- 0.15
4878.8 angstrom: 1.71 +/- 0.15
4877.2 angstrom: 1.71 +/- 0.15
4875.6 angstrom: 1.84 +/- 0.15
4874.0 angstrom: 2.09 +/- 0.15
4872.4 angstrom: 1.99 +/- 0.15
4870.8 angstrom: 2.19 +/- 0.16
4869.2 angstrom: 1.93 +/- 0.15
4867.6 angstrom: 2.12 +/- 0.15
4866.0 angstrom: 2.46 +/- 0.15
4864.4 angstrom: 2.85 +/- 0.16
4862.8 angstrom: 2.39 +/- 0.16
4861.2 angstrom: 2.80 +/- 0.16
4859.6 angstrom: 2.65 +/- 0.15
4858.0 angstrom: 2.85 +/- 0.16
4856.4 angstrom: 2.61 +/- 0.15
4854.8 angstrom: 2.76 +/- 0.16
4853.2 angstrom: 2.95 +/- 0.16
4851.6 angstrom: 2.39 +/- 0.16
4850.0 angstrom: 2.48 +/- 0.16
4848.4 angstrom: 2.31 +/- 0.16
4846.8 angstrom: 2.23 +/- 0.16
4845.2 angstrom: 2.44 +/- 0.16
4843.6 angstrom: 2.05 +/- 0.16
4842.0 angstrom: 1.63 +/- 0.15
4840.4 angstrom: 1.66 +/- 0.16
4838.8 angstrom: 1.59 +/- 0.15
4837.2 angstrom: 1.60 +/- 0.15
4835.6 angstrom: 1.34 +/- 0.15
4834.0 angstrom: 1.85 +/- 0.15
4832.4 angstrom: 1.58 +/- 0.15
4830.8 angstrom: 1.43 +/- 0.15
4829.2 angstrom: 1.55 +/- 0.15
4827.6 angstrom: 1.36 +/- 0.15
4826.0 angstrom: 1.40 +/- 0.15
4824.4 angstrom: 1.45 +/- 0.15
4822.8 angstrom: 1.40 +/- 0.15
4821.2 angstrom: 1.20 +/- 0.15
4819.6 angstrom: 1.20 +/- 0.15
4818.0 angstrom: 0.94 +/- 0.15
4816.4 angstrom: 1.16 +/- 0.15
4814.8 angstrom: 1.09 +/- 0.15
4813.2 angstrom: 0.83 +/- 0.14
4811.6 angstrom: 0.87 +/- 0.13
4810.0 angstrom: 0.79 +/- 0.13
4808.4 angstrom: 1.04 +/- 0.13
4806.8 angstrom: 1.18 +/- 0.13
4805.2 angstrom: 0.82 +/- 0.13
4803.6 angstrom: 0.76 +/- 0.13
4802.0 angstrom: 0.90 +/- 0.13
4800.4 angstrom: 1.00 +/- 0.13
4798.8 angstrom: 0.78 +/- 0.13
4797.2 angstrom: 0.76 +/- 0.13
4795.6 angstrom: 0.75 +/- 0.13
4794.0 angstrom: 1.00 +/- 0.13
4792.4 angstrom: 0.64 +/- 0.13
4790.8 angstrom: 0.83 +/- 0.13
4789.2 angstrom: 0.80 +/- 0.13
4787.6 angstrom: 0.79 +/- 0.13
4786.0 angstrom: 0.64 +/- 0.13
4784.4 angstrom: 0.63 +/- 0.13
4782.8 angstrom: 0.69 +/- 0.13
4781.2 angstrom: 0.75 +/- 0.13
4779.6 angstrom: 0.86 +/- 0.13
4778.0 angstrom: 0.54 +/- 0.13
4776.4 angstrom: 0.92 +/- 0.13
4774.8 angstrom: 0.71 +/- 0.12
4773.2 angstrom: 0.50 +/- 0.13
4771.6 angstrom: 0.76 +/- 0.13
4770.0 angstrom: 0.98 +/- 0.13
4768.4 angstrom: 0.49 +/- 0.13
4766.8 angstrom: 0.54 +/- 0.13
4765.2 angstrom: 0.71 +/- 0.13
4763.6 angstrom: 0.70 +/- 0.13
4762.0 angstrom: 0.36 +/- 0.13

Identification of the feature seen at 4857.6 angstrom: C IV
